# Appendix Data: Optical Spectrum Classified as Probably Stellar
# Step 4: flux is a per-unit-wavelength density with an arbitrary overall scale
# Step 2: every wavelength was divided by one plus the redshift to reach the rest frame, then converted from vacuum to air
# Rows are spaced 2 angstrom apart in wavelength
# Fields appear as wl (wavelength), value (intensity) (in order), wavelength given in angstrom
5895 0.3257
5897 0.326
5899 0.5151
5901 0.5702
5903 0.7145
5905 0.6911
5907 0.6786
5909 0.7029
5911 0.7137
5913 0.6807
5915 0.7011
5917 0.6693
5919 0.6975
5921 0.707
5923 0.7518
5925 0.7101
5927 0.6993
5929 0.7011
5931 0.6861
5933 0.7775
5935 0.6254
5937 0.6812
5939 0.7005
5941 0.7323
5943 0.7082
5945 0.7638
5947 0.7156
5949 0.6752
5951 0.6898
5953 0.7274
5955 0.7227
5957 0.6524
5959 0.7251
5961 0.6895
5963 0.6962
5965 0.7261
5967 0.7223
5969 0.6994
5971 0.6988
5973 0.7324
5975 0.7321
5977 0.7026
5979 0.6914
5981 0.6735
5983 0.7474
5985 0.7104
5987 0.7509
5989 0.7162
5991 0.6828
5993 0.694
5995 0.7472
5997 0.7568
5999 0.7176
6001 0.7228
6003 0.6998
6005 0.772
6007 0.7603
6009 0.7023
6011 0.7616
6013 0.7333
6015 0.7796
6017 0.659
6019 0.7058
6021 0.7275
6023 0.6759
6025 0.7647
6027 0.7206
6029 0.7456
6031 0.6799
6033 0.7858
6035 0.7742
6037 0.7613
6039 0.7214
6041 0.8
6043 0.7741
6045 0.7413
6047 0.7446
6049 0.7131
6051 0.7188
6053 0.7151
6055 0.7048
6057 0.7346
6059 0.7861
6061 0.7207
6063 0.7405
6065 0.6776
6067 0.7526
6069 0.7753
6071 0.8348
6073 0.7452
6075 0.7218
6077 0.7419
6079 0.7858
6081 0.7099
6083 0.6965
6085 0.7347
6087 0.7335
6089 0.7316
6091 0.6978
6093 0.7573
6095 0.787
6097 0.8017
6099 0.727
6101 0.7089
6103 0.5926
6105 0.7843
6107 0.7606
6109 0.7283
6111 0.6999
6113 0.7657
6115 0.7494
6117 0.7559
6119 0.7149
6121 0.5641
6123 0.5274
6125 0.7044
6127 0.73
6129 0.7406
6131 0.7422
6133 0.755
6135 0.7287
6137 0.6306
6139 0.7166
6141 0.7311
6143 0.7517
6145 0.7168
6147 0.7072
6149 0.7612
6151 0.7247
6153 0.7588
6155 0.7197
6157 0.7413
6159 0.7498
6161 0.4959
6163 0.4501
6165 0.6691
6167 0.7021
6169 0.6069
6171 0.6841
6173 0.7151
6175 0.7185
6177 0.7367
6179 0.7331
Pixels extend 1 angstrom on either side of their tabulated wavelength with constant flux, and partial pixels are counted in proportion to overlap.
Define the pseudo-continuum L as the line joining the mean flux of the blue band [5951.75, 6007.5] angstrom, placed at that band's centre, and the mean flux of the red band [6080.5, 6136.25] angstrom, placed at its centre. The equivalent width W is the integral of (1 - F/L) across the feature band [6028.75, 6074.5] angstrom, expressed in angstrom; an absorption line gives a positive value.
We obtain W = -1.8 angstrom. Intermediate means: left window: 0.716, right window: 0.719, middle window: 0.745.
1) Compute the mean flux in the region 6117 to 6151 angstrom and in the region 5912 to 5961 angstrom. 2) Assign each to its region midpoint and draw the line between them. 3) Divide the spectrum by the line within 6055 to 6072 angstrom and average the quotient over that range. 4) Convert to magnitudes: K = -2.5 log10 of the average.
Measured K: -0.07 mag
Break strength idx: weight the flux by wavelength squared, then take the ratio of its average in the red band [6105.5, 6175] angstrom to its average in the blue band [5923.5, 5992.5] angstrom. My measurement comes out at 1.0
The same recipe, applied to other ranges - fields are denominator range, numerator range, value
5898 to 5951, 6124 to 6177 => 1.09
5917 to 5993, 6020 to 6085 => 1.08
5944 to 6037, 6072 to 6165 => 1.03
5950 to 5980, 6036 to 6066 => 1.07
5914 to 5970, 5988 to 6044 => 1.07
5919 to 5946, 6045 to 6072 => 1.09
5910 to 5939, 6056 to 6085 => 1.12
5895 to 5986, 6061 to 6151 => 1.12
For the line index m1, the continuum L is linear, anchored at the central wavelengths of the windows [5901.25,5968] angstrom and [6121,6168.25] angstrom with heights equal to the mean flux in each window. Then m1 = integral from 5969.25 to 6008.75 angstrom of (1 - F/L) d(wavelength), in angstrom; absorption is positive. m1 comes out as -1.2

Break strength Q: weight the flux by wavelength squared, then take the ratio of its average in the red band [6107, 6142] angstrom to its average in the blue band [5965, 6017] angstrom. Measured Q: 1.02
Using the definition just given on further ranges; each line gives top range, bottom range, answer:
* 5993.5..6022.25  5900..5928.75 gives 1.09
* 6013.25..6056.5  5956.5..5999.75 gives 1.05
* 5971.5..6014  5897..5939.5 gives 1.10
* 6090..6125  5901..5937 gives 1.09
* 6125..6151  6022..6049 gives 1.01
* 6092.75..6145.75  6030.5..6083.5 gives 0.98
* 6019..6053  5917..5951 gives 1.08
